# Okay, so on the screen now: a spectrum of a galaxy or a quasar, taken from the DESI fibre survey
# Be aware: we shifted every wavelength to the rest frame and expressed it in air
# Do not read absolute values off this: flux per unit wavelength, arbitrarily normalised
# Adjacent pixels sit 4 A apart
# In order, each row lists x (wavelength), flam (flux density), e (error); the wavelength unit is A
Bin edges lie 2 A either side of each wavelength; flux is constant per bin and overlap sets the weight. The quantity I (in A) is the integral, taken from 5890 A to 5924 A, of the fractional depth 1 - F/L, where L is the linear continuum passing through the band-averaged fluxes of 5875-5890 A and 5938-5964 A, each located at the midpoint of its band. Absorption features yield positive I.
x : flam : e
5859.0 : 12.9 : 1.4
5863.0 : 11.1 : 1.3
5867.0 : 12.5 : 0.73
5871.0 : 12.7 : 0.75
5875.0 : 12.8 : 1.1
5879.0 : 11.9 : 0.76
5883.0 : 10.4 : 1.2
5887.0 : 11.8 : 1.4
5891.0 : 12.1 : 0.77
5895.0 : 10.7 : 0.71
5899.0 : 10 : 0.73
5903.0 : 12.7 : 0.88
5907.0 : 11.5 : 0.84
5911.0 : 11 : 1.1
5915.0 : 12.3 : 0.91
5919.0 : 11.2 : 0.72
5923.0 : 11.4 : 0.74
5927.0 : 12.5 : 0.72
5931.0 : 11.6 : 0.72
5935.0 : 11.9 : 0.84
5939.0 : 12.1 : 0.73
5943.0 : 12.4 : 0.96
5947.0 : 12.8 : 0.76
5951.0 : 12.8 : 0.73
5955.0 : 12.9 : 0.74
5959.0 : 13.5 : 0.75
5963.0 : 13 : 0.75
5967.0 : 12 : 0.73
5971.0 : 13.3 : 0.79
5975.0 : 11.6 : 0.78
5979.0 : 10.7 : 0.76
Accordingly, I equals 1.75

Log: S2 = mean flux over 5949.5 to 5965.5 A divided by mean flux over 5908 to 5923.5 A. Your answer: 1.13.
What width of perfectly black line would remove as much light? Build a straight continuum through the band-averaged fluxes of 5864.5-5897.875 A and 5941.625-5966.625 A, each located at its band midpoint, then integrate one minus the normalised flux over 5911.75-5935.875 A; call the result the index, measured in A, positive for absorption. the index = 1.3 A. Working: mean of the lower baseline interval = 11.8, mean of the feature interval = 11.8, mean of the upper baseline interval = 12.9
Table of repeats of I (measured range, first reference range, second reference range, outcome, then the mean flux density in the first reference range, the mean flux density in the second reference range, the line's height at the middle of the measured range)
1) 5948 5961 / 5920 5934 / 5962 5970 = -0.8 A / 11.8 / 12.5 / 12.3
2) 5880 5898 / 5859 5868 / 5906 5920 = 0.8 A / 12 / 11.5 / 11.7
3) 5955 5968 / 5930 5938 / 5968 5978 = -0.9 A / 11.8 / 12.2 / 12.1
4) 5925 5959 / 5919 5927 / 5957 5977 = -1.0 A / 11.6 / 12.7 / 12.1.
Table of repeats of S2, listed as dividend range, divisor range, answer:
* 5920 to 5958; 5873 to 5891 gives 1.04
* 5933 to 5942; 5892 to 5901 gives 1.14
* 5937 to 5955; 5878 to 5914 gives 1.11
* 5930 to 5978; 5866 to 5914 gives 1.07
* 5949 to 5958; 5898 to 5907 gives 1.12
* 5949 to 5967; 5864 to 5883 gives 1.06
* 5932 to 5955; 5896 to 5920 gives 1.09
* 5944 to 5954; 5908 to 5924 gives 1.11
